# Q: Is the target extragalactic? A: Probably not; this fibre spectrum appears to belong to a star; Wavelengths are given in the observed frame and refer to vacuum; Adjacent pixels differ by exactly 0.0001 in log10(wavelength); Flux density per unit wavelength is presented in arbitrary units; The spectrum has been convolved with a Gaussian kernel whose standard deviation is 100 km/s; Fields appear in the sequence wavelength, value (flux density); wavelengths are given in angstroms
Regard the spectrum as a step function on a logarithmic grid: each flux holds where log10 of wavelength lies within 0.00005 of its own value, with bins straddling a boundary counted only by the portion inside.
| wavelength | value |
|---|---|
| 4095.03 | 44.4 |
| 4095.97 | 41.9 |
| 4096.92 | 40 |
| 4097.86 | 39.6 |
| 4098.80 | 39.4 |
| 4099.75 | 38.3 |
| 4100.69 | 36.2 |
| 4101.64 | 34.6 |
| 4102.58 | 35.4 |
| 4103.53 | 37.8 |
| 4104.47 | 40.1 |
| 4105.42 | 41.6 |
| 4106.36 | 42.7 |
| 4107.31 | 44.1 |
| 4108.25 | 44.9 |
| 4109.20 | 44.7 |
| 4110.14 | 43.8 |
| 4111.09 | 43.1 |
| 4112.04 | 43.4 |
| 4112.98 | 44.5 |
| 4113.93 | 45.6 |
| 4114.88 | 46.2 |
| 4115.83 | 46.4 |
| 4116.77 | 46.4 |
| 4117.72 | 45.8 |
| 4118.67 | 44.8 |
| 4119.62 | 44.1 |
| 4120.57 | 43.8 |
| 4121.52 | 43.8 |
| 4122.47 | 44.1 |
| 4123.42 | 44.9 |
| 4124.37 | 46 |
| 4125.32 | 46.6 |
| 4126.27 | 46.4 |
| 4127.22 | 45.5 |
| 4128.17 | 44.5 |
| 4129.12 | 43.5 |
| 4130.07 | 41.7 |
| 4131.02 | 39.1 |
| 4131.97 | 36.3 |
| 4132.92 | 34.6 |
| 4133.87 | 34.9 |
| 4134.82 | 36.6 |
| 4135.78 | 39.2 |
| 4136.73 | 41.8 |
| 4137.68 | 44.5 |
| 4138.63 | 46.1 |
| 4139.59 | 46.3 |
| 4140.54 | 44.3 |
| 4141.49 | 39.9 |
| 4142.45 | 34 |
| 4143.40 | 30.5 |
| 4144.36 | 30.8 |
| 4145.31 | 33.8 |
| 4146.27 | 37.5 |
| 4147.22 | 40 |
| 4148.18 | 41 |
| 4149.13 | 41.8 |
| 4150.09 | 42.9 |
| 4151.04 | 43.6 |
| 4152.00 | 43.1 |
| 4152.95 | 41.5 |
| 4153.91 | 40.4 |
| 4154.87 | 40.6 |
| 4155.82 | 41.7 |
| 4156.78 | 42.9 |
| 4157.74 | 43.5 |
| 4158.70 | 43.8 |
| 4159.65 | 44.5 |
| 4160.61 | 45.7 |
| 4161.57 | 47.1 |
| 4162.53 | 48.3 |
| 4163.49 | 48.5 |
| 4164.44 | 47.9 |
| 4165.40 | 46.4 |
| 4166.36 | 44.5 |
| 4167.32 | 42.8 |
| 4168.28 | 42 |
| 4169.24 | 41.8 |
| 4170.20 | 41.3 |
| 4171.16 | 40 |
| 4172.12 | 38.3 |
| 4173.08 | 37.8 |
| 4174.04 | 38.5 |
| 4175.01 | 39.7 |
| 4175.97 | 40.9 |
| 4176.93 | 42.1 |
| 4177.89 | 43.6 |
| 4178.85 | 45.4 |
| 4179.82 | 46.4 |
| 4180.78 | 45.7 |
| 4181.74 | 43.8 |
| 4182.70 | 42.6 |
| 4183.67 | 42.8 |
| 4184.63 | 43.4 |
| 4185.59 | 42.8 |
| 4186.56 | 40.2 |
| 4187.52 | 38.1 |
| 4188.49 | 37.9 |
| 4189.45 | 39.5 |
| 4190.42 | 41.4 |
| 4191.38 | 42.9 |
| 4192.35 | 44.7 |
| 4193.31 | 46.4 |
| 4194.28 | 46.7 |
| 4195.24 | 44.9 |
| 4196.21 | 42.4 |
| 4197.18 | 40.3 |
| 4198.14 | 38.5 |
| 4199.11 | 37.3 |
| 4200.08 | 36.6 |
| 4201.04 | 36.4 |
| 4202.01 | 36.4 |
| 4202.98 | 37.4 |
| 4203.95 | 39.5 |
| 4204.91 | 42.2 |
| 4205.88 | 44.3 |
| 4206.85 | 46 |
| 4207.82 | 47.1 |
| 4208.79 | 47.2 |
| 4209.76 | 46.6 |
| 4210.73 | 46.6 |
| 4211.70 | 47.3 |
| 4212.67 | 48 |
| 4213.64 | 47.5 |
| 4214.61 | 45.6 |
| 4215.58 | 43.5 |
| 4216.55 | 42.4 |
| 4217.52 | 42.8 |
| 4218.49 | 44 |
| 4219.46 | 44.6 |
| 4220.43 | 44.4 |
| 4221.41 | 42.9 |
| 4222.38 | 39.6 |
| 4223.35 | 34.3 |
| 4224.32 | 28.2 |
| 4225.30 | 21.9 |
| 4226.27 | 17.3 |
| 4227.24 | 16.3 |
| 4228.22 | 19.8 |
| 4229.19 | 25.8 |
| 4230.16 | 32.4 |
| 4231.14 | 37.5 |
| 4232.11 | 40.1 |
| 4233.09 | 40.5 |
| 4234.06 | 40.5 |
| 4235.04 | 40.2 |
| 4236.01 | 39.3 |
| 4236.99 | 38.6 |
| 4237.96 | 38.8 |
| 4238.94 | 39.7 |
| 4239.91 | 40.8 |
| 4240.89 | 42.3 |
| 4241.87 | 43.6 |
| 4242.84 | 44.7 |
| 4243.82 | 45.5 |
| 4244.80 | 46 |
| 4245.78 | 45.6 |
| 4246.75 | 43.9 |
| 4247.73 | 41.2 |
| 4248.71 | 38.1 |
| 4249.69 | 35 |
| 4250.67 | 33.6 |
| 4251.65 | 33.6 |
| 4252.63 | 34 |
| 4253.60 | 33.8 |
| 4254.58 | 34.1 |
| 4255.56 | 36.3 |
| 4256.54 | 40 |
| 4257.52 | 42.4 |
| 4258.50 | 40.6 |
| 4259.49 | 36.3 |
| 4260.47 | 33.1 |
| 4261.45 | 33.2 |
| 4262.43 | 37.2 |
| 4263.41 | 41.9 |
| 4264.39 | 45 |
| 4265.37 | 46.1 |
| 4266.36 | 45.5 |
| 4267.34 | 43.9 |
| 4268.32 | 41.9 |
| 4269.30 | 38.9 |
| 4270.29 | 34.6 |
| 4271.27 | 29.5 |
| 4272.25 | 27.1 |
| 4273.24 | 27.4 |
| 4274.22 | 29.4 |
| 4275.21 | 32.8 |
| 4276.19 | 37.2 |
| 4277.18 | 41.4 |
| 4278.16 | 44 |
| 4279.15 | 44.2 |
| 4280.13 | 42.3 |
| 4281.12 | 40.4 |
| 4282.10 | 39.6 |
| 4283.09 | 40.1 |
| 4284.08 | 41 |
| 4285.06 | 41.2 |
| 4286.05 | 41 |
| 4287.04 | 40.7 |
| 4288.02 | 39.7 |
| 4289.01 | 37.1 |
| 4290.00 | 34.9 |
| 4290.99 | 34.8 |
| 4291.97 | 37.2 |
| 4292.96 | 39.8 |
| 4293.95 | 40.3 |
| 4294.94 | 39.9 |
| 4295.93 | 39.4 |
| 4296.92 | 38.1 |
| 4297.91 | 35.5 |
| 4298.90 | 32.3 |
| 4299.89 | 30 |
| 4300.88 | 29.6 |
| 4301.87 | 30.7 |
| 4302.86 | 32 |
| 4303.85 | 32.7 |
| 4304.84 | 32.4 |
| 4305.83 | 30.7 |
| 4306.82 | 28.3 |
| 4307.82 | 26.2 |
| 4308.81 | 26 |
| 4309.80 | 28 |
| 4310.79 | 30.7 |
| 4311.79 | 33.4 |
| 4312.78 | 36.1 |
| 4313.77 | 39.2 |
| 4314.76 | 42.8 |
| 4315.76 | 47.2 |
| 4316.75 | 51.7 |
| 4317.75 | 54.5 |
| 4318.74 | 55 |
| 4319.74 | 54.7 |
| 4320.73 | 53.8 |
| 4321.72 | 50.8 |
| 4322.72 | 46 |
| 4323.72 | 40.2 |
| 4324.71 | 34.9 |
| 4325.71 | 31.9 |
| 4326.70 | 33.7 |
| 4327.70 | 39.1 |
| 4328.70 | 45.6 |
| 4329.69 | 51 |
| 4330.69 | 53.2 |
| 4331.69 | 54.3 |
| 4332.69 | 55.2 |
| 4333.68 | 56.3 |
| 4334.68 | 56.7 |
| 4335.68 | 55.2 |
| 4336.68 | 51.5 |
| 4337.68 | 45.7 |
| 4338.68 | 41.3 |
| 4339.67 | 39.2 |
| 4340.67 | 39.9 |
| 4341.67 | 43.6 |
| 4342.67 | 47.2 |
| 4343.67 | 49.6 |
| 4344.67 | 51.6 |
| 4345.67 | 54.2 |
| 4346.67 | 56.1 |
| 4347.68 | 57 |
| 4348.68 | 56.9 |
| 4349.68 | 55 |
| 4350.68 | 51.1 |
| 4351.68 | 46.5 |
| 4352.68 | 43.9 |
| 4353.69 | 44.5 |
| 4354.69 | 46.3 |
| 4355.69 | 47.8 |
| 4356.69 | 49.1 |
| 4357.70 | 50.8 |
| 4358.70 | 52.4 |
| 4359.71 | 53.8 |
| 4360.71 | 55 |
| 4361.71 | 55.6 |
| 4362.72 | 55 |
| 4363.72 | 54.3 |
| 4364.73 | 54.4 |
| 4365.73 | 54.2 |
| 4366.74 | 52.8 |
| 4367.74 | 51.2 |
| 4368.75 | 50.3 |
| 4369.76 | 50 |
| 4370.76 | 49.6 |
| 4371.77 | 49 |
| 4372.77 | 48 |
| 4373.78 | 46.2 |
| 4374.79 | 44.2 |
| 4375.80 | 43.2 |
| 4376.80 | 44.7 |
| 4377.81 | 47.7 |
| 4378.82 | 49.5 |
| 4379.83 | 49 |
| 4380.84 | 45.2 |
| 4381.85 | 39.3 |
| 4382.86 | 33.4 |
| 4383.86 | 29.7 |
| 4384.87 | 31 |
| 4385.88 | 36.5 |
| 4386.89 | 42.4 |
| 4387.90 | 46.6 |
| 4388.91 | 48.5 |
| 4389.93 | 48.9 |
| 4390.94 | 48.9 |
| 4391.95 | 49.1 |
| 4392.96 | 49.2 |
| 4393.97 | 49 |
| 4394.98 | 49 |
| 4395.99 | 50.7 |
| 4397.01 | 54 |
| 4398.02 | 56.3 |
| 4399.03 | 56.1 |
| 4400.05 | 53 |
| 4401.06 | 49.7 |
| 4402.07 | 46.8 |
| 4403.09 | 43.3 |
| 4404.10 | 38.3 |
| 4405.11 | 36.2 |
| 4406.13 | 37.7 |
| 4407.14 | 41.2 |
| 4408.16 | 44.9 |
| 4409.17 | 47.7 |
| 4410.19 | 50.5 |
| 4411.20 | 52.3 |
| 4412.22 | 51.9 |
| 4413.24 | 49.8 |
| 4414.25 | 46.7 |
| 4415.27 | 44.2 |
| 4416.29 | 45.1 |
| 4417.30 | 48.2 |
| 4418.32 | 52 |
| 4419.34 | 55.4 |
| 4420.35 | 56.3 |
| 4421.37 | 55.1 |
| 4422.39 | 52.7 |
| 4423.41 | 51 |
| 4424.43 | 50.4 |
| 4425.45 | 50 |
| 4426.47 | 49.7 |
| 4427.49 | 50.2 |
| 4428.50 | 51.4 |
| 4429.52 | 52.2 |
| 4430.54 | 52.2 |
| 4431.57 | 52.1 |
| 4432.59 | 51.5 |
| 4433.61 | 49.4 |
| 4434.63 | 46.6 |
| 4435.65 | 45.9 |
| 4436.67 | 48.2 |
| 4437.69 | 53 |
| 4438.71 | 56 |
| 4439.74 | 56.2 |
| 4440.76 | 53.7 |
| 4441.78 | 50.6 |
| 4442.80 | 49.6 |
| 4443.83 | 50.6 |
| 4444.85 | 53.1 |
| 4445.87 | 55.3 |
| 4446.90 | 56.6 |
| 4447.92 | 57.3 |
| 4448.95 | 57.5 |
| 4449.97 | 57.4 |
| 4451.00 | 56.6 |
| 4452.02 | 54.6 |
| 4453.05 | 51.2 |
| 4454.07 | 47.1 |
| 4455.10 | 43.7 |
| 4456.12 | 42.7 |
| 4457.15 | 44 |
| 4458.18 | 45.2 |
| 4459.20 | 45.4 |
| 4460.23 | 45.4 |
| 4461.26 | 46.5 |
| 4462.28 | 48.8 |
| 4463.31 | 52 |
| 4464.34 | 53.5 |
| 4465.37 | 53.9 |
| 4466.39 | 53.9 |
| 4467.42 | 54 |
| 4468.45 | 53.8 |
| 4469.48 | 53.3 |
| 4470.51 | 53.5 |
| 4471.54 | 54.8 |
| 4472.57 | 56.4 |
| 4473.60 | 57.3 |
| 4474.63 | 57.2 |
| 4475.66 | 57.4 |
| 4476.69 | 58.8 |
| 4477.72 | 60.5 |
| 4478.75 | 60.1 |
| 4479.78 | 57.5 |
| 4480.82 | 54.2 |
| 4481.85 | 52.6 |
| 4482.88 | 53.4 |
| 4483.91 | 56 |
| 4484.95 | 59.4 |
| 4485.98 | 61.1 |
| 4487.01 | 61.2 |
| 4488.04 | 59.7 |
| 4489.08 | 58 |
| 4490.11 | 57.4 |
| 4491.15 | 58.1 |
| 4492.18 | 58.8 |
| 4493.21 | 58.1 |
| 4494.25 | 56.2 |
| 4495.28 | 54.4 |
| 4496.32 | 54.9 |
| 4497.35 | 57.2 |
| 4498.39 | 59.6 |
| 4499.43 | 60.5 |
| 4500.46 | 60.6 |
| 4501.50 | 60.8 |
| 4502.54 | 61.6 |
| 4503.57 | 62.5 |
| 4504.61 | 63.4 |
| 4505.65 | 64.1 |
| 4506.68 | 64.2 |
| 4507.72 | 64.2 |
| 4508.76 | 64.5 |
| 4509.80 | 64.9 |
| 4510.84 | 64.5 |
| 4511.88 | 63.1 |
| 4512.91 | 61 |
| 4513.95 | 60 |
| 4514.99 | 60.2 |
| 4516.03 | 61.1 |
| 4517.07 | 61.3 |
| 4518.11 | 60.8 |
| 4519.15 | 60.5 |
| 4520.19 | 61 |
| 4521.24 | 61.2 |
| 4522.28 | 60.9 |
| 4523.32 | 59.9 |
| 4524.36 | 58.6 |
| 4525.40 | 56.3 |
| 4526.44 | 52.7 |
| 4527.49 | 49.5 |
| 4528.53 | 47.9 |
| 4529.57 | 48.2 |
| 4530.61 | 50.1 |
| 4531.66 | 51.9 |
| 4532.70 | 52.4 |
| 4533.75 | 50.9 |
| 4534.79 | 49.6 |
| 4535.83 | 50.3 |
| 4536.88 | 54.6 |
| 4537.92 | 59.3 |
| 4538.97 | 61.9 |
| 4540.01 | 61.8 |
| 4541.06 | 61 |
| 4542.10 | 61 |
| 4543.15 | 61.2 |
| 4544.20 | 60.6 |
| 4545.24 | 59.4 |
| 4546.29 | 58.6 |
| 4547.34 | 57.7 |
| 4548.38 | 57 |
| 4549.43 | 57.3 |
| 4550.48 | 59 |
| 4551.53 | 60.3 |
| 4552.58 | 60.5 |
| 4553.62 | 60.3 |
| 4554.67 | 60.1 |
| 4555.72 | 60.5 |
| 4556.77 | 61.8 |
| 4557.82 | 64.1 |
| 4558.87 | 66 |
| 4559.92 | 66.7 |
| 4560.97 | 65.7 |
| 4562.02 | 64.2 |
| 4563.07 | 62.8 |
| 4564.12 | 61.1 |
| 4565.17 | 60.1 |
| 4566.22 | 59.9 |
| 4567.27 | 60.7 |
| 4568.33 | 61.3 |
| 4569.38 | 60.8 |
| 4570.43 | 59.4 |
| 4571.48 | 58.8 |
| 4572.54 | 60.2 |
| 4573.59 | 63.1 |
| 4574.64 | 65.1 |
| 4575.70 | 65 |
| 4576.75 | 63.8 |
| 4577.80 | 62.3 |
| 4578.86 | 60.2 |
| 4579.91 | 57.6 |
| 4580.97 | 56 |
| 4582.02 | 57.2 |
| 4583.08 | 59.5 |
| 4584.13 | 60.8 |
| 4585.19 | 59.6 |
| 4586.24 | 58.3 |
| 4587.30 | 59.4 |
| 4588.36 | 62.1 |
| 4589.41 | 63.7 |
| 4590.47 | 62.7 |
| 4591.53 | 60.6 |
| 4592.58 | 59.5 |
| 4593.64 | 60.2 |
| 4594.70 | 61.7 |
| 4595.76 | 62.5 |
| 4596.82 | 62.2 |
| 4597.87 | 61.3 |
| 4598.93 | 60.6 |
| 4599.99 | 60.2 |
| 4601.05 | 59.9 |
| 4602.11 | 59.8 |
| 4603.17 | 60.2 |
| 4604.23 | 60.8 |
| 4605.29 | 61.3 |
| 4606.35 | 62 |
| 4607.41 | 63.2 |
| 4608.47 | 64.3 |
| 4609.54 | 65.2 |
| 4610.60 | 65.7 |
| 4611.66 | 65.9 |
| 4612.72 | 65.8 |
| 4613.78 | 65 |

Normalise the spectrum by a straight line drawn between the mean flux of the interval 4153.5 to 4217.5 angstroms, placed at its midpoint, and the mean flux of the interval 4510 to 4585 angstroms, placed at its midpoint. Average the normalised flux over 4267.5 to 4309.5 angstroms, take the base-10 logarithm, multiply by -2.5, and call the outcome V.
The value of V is 0.308 mag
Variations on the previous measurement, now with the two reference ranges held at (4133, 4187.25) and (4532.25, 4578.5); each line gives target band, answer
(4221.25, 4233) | 0.45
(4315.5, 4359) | 0.03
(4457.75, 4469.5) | 0.11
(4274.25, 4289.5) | 0.19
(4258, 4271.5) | 0.19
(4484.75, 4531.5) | -0.02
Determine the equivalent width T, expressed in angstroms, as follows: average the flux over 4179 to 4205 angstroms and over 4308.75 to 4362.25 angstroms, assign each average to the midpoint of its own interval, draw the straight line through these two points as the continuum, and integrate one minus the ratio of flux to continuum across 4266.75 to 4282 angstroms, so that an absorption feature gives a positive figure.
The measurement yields 2.6 angstroms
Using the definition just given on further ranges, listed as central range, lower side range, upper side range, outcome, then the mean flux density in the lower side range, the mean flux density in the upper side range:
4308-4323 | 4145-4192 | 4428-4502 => 1.63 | 42.3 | 54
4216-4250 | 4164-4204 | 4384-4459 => 4.34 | 41.6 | 49.3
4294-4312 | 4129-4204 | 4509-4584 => 5.88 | 41.3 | 59.4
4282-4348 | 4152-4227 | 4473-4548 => 9.05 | 41.9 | 58.3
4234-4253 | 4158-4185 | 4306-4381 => 1.97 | 43.4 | 47.1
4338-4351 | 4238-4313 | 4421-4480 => -1.86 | 37.2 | 52.3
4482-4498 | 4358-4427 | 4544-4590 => -0.65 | 48.2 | 60.9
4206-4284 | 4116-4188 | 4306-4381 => 9.99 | 42.2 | 47.1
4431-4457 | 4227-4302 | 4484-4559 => 0.37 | 37.8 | 58.9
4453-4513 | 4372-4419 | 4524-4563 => -3.54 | 46.1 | 57.9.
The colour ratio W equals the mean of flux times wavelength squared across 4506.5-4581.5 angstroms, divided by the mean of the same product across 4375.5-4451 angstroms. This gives 1.29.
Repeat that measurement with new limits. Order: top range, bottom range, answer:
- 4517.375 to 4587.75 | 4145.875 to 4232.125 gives 1.70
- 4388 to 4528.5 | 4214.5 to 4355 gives 1.45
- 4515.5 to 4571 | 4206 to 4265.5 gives 1.73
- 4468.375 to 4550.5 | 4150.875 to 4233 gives 1.64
